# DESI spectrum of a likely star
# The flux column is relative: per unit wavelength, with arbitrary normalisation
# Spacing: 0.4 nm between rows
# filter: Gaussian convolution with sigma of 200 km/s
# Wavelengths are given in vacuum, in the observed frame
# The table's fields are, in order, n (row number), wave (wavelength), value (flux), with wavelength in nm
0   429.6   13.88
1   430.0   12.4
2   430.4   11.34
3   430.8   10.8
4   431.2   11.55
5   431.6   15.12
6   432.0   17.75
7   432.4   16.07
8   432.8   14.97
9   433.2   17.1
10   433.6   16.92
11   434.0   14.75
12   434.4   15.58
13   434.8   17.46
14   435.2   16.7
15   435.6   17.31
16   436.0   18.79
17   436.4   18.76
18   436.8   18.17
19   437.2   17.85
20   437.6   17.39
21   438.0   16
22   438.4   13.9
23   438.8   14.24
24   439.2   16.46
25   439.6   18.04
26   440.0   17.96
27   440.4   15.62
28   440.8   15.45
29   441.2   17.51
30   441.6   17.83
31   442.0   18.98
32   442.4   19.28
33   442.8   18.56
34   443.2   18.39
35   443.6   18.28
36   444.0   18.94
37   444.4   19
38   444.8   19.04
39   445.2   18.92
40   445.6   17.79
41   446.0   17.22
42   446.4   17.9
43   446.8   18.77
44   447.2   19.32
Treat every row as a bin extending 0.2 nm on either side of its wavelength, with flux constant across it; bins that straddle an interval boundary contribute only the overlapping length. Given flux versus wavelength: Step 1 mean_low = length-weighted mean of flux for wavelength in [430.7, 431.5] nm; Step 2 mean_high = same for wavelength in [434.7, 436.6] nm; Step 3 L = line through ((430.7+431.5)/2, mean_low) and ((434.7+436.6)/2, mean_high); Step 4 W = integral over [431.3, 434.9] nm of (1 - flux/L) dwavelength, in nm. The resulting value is -0.44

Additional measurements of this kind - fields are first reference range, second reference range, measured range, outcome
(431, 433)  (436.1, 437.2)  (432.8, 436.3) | 0.03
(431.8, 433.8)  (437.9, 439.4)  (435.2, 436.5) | -0.18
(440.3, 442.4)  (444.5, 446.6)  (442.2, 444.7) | -0.14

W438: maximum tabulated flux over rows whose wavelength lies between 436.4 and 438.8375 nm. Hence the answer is 18.17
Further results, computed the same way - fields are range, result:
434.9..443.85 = 19.28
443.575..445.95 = 19.04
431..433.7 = 17.75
